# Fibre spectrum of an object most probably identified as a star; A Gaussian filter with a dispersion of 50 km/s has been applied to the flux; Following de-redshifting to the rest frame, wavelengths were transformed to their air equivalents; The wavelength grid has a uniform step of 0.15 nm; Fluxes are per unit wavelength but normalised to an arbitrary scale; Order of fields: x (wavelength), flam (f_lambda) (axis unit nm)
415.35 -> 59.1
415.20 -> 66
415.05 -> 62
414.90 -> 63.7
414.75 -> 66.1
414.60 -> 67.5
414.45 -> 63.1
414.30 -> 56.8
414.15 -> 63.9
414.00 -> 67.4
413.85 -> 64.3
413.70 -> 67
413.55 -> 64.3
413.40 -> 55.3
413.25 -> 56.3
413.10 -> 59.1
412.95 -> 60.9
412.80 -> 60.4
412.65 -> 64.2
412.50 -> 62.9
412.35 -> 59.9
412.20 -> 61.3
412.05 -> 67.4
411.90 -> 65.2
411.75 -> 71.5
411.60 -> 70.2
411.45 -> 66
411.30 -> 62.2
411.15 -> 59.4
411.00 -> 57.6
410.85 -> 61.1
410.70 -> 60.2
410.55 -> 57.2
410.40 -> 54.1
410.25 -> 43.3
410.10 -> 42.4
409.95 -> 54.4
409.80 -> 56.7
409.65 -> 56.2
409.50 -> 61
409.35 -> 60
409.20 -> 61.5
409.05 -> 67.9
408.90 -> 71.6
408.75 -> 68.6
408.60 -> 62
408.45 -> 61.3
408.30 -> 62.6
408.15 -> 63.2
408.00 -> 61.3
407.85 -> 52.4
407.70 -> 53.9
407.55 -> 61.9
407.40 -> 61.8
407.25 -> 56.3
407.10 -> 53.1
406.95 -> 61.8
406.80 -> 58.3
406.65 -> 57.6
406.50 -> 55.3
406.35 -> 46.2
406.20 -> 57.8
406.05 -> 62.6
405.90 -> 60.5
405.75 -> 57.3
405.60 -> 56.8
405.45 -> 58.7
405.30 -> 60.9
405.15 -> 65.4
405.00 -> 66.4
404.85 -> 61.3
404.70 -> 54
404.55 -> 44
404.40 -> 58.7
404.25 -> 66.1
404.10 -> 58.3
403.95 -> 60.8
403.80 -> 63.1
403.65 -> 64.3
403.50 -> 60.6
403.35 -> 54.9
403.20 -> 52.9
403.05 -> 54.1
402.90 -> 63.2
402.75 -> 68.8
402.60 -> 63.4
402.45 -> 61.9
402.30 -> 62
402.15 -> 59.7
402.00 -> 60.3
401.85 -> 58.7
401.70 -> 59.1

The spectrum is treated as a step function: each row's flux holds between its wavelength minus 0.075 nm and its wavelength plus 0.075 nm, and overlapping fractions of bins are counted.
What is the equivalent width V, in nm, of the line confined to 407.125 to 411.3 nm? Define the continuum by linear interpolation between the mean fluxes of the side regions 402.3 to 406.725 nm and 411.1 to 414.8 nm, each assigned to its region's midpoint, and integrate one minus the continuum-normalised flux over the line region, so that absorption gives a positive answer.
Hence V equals 0.18 nm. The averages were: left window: 59.2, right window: 63.3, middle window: 58.9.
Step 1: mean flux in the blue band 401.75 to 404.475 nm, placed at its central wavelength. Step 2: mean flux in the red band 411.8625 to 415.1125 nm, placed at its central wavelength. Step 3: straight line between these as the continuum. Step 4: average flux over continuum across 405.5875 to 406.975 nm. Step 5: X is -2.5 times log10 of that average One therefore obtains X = 0.07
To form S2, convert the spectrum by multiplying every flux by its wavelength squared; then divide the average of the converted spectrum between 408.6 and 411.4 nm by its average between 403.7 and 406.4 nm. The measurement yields 1.0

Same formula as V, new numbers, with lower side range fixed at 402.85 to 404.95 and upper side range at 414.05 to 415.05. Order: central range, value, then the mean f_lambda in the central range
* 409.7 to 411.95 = 0.11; 58.7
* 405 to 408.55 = 0.06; 58.8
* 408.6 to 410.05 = -0.02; 61.7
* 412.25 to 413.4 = 0.05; 60.2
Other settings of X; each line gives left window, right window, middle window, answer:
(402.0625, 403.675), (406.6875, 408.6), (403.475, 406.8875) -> 0.016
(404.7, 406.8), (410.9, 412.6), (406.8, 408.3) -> 0.031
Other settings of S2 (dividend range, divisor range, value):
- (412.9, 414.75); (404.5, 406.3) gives 1.10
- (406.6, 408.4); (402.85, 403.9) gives 1.02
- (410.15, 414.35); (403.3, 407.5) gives 1.08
